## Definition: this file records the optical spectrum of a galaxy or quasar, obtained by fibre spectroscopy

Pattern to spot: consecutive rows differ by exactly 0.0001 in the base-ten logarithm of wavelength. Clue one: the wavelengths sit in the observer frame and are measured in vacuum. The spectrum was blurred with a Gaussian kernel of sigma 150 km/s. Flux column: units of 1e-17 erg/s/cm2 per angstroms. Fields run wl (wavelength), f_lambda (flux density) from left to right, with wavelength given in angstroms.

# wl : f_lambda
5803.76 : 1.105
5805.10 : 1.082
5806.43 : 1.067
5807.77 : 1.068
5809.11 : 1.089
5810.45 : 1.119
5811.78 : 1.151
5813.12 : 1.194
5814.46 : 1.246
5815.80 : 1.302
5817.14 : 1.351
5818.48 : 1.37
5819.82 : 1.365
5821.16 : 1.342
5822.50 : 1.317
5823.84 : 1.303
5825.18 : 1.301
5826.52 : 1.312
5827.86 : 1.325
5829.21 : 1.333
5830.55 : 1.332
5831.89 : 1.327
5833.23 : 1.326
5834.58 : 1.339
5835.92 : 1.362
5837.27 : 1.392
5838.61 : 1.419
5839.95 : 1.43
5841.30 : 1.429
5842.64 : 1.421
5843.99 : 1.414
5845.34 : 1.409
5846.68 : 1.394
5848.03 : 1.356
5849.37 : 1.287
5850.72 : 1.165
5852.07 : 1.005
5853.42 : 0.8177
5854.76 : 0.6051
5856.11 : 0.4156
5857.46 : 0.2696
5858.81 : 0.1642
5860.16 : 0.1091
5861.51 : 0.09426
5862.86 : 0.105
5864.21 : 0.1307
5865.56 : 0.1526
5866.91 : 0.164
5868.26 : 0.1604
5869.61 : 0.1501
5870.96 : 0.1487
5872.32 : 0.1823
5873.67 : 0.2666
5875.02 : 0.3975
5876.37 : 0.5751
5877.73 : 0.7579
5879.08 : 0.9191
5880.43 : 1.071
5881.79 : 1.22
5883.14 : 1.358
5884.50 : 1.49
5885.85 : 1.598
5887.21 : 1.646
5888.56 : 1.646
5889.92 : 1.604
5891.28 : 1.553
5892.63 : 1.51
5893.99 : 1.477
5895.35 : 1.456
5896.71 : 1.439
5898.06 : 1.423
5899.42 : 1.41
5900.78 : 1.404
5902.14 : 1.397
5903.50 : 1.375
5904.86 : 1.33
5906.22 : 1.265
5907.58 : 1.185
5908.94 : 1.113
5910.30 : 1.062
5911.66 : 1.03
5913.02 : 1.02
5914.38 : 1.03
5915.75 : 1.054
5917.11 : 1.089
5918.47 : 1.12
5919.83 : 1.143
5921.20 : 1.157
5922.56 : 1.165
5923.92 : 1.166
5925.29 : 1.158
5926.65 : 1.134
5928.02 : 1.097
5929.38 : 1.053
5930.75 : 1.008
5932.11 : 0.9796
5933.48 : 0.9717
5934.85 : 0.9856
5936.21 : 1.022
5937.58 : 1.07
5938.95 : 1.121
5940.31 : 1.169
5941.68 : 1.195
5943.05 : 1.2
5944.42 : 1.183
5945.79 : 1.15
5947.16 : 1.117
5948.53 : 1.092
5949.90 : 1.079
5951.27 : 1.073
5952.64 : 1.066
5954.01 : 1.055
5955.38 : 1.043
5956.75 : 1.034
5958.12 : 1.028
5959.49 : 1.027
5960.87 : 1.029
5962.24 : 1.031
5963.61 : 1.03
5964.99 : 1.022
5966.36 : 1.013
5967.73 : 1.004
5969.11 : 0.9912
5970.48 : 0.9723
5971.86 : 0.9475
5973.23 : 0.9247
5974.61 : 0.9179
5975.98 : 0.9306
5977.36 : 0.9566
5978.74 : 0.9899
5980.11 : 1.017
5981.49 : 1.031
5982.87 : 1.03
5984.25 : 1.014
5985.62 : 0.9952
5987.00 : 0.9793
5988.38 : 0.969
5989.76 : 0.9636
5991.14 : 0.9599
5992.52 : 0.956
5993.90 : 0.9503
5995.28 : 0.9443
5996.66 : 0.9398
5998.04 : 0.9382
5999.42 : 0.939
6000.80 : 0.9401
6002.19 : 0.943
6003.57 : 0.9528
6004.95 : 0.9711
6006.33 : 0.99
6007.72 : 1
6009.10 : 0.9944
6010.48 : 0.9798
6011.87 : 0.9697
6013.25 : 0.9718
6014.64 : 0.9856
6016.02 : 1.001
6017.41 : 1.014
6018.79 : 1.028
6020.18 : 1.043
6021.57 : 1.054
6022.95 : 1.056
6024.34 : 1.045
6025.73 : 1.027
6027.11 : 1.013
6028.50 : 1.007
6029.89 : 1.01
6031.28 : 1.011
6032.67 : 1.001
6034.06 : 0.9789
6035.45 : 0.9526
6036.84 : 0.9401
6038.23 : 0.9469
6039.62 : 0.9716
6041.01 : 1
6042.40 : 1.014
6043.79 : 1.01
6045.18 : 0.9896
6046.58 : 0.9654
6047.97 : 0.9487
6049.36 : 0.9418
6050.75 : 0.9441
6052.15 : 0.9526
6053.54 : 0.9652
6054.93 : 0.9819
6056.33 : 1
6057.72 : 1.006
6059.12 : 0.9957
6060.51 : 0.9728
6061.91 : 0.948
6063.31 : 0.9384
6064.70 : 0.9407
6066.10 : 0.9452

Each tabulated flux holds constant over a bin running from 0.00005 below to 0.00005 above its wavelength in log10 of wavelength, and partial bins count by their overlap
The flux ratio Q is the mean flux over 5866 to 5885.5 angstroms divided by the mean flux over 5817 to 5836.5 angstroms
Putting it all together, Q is 0.5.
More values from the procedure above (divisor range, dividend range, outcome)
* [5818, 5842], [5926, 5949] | 0.81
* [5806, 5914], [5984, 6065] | 0.91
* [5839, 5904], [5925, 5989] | 1.08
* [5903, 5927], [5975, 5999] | 0.85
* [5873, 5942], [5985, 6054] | 0.84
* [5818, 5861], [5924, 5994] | 0.90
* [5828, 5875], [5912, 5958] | 1.32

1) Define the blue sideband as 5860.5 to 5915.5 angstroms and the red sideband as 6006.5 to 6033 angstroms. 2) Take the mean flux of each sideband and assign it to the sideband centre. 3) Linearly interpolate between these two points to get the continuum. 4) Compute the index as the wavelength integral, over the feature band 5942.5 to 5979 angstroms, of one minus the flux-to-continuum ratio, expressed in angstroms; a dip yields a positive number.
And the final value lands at -1.4 angstroms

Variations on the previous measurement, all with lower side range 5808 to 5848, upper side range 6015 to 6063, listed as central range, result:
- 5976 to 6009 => 2.9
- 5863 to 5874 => 9.6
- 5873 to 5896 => 0.4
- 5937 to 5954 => 0.2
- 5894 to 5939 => 0.6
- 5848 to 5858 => 3.5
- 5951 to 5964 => 0.9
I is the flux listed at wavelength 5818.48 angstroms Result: 1.37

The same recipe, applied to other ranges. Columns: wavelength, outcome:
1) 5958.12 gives 1.028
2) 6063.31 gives 0.9384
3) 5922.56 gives 1.165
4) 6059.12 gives 0.9957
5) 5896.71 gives 1.439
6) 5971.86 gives 0.9475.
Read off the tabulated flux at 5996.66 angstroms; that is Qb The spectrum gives 0.9398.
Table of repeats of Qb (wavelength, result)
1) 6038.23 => 0.9469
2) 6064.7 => 0.9407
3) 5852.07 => 1.005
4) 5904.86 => 1.33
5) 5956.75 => 1.034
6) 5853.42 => 0.8177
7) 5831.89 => 1.327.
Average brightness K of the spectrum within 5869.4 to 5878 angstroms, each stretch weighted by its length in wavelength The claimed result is 0.346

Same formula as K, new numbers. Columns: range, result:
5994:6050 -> 0.985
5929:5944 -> 1.07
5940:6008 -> 1.01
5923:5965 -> 1.08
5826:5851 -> 1.36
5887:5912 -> 1.39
